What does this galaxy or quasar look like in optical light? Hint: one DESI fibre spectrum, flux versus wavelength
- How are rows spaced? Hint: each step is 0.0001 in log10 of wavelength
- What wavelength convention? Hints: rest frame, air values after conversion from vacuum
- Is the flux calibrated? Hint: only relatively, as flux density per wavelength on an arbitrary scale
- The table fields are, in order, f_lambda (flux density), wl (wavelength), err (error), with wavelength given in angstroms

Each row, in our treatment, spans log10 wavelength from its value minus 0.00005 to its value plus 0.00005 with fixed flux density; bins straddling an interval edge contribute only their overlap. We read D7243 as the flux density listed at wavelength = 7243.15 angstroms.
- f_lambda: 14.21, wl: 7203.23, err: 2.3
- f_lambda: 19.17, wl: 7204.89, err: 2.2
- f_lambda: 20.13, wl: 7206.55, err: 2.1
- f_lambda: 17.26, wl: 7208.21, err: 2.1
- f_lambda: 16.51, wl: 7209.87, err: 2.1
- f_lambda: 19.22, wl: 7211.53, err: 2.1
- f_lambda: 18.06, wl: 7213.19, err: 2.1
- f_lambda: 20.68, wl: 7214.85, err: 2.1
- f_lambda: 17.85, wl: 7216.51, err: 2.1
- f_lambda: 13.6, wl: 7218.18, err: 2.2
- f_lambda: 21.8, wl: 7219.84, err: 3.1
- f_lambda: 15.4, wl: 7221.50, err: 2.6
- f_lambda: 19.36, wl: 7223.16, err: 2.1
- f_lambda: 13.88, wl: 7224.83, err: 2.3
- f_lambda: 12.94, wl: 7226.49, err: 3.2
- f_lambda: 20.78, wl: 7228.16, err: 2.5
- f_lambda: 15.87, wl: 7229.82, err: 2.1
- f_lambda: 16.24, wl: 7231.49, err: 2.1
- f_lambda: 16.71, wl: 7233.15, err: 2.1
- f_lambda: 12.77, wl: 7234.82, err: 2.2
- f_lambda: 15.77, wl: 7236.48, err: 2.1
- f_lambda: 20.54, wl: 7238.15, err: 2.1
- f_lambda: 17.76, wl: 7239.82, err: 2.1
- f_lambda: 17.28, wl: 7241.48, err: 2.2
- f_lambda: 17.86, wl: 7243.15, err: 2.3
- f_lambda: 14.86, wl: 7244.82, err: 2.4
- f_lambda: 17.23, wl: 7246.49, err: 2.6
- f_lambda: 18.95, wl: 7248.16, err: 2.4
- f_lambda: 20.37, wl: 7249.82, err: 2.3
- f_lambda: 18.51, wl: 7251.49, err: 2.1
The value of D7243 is 17.86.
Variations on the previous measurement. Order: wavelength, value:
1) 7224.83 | 13.88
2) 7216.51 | 17.85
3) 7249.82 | 20.37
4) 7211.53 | 19.22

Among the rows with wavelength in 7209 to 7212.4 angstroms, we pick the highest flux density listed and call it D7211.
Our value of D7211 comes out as 19.22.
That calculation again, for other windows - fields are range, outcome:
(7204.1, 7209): 20.13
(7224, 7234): 20.78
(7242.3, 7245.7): 17.86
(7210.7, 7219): 20.68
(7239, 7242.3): 17.76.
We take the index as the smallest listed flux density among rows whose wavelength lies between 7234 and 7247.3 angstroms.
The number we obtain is 12.77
